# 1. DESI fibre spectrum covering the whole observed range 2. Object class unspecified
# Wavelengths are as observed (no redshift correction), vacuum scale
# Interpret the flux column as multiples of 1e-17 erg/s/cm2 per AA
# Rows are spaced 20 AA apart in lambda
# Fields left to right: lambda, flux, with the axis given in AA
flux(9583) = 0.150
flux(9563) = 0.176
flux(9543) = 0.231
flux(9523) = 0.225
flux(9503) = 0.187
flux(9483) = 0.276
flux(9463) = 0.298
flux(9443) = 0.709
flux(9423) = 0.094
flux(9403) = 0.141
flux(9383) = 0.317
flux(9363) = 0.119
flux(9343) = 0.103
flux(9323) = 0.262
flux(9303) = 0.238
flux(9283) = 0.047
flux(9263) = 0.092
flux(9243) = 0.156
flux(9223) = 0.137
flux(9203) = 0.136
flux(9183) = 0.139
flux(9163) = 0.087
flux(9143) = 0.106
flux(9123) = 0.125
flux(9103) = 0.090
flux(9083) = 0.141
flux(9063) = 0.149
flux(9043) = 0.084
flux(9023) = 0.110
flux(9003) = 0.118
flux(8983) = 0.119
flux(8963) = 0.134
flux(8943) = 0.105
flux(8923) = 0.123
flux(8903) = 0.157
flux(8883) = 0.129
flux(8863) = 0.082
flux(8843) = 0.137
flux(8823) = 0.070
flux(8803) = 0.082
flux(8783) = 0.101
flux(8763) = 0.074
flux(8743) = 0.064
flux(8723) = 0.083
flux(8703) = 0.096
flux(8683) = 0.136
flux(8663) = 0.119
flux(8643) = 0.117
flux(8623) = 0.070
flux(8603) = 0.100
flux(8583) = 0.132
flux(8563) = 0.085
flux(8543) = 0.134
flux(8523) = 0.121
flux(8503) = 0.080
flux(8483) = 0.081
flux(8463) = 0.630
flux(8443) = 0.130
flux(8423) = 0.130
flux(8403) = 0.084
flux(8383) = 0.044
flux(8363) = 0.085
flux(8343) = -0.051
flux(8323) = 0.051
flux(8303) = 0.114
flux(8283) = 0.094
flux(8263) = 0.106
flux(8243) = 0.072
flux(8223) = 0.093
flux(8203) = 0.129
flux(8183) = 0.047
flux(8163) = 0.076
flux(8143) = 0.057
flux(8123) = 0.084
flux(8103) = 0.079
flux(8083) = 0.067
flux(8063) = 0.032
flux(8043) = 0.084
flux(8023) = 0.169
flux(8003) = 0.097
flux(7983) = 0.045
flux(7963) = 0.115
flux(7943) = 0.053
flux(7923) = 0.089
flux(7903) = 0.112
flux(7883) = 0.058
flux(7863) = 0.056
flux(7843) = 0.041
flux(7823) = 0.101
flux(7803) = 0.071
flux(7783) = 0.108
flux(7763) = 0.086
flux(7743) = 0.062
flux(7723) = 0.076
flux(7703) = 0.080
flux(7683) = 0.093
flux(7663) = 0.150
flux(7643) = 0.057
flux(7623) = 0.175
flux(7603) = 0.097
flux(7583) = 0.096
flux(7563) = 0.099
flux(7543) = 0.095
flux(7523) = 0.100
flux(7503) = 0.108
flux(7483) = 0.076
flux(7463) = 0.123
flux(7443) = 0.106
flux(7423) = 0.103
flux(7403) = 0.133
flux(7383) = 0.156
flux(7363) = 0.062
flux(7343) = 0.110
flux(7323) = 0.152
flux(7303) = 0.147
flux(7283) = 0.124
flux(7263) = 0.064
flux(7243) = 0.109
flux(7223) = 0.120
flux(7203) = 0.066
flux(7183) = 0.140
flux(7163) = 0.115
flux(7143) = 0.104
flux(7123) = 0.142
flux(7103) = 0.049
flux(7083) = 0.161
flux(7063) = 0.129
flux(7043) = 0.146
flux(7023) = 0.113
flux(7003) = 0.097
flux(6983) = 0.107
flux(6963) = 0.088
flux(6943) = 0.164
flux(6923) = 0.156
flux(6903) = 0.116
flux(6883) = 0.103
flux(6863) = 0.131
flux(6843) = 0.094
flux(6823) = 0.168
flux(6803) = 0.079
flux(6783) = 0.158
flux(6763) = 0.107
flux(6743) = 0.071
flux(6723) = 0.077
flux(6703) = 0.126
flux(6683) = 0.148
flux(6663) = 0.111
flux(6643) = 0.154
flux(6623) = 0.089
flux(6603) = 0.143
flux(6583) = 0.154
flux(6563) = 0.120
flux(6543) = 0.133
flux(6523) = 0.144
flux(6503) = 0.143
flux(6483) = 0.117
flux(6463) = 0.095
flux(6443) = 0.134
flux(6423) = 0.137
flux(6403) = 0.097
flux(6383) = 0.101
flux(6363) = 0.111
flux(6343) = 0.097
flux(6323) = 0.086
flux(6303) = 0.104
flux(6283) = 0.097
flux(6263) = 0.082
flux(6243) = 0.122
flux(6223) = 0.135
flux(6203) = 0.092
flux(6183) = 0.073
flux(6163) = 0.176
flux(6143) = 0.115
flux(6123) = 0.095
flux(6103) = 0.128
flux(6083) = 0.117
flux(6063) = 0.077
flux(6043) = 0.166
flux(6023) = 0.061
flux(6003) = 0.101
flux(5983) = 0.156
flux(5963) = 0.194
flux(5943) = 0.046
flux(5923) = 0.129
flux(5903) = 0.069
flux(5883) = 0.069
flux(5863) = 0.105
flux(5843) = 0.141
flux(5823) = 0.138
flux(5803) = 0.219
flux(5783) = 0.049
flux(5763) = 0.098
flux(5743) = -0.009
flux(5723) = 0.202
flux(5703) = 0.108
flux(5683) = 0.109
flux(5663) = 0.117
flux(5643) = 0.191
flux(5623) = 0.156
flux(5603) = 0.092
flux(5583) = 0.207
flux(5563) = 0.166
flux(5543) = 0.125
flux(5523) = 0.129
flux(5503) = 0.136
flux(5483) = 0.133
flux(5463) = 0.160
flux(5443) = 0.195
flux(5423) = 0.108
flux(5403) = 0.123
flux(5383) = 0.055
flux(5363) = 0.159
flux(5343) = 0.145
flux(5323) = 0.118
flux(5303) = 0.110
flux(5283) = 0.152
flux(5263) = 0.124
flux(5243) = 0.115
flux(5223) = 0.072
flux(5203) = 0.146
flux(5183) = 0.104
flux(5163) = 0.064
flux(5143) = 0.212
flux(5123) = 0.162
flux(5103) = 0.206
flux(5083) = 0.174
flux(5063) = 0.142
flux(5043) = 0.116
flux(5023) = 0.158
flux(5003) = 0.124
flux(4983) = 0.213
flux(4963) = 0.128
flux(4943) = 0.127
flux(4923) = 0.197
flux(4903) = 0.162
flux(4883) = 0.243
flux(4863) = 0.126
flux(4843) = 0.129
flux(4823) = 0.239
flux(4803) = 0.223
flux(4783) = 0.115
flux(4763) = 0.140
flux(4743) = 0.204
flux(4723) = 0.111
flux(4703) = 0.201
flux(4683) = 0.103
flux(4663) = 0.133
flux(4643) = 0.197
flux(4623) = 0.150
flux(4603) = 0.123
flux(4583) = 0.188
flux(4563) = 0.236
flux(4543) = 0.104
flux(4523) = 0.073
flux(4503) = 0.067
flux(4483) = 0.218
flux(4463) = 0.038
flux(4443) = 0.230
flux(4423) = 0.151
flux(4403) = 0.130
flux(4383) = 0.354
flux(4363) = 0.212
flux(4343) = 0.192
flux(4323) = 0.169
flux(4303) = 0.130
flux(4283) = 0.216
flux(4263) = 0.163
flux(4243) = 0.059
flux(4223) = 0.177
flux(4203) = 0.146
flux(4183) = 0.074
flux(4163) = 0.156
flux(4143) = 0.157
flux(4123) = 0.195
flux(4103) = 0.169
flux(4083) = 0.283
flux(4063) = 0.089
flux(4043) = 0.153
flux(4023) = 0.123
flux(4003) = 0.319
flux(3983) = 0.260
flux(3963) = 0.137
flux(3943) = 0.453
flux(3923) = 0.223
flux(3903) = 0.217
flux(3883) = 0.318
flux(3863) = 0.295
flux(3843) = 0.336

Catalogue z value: 1.269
